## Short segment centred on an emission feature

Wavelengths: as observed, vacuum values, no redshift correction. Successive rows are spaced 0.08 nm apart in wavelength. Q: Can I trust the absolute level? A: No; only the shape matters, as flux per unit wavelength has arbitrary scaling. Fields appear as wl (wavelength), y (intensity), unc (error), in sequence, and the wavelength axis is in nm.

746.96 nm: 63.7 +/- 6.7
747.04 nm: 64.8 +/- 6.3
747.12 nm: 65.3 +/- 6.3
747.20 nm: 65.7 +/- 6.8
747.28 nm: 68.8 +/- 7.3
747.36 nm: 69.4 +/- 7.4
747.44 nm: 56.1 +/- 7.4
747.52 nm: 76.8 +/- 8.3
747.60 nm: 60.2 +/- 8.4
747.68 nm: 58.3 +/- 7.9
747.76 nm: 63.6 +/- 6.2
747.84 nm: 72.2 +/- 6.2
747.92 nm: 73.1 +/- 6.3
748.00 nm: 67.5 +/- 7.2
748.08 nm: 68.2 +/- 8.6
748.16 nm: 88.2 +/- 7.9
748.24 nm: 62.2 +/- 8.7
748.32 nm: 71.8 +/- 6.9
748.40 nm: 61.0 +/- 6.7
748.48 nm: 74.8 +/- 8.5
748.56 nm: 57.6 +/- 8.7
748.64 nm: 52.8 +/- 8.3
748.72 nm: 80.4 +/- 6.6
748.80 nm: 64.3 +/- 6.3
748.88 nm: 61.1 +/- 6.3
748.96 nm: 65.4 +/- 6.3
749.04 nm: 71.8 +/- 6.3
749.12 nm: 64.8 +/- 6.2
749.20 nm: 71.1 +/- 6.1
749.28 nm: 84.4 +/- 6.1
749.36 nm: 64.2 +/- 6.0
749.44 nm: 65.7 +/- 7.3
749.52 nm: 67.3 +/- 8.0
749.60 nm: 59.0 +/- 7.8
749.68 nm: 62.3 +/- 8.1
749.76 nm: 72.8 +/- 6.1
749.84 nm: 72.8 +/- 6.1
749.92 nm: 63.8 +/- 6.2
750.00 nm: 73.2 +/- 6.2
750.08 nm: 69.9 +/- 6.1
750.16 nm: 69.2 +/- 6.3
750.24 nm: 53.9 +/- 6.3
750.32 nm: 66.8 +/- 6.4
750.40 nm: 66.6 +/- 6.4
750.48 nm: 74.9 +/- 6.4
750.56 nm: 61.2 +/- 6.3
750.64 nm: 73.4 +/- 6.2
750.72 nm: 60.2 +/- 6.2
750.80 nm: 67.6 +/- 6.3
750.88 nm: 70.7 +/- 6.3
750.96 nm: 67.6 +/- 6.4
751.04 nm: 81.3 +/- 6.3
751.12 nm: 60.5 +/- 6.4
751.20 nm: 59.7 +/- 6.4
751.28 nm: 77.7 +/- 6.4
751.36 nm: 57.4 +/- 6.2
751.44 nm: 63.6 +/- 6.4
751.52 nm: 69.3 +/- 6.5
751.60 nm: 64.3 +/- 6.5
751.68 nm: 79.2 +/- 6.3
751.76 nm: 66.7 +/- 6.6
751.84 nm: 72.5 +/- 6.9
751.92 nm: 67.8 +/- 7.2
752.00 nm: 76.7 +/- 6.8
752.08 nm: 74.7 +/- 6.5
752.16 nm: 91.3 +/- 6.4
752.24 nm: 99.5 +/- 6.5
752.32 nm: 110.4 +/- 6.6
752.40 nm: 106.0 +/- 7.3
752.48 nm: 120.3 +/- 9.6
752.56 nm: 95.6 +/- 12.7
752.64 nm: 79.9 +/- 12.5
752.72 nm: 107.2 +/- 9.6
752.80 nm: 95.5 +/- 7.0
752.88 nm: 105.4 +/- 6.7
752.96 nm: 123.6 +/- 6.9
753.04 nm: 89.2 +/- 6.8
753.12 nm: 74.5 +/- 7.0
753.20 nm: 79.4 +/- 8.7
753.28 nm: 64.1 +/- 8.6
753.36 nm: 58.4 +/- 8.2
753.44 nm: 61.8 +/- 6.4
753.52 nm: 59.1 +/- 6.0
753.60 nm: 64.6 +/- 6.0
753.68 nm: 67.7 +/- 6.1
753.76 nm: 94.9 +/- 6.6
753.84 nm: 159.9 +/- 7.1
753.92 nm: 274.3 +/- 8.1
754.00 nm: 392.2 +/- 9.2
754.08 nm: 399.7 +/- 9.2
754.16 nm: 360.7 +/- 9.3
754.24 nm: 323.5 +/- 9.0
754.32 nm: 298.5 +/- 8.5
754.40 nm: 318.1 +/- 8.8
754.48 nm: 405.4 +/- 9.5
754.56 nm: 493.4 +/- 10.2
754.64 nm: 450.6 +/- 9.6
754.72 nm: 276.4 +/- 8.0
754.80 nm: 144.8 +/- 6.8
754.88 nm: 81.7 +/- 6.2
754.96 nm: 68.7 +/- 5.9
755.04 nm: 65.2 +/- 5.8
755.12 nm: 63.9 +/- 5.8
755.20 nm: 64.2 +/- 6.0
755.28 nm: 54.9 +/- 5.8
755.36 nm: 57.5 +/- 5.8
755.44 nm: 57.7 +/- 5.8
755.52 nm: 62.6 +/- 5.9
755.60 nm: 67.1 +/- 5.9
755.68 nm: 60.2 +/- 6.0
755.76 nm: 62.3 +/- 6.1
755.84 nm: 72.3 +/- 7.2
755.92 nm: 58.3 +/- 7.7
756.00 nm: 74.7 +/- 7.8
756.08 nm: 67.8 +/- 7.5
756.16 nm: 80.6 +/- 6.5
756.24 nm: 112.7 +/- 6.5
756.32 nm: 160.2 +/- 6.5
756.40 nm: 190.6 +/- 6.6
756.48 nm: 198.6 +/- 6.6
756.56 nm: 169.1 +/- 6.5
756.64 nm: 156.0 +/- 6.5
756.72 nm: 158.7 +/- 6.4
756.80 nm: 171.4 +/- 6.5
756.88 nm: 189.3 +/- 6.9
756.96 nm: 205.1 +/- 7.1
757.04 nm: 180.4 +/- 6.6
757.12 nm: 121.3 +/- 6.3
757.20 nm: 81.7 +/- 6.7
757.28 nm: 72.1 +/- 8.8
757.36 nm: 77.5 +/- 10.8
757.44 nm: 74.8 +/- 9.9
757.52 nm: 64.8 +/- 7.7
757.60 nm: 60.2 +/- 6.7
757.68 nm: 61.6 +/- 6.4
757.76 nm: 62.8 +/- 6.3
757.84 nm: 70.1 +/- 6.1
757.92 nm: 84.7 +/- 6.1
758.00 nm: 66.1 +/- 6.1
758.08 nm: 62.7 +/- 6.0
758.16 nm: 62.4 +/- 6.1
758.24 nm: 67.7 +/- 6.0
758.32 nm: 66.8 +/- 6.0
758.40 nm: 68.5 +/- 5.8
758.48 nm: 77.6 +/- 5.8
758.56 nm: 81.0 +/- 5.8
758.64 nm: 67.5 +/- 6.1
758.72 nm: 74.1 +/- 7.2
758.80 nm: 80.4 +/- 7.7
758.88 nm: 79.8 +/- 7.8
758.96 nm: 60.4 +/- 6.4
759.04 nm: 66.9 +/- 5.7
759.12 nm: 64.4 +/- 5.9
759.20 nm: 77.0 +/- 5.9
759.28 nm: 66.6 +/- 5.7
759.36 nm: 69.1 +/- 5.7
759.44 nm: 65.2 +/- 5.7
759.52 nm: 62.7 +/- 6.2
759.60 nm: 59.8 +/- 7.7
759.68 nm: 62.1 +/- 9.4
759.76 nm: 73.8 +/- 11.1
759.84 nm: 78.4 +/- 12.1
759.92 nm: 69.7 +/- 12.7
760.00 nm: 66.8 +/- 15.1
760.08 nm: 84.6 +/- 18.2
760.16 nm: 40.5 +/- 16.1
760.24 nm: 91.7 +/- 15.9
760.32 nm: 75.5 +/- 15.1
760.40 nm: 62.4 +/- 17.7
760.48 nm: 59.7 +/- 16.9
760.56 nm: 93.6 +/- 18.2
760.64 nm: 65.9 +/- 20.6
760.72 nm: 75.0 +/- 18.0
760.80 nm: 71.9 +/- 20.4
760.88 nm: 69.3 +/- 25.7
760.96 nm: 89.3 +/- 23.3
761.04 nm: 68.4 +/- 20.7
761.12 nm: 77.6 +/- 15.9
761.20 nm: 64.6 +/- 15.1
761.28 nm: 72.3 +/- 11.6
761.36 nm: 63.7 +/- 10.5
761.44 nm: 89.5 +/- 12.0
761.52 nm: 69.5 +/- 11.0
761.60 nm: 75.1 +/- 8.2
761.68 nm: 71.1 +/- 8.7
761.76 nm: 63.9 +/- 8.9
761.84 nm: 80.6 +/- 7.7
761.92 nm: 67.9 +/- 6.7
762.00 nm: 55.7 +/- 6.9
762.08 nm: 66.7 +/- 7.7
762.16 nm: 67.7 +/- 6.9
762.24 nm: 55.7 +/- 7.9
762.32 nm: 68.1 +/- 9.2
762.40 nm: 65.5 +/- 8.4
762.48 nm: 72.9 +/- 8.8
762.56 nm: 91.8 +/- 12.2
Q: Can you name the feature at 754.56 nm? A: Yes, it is H-alpha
